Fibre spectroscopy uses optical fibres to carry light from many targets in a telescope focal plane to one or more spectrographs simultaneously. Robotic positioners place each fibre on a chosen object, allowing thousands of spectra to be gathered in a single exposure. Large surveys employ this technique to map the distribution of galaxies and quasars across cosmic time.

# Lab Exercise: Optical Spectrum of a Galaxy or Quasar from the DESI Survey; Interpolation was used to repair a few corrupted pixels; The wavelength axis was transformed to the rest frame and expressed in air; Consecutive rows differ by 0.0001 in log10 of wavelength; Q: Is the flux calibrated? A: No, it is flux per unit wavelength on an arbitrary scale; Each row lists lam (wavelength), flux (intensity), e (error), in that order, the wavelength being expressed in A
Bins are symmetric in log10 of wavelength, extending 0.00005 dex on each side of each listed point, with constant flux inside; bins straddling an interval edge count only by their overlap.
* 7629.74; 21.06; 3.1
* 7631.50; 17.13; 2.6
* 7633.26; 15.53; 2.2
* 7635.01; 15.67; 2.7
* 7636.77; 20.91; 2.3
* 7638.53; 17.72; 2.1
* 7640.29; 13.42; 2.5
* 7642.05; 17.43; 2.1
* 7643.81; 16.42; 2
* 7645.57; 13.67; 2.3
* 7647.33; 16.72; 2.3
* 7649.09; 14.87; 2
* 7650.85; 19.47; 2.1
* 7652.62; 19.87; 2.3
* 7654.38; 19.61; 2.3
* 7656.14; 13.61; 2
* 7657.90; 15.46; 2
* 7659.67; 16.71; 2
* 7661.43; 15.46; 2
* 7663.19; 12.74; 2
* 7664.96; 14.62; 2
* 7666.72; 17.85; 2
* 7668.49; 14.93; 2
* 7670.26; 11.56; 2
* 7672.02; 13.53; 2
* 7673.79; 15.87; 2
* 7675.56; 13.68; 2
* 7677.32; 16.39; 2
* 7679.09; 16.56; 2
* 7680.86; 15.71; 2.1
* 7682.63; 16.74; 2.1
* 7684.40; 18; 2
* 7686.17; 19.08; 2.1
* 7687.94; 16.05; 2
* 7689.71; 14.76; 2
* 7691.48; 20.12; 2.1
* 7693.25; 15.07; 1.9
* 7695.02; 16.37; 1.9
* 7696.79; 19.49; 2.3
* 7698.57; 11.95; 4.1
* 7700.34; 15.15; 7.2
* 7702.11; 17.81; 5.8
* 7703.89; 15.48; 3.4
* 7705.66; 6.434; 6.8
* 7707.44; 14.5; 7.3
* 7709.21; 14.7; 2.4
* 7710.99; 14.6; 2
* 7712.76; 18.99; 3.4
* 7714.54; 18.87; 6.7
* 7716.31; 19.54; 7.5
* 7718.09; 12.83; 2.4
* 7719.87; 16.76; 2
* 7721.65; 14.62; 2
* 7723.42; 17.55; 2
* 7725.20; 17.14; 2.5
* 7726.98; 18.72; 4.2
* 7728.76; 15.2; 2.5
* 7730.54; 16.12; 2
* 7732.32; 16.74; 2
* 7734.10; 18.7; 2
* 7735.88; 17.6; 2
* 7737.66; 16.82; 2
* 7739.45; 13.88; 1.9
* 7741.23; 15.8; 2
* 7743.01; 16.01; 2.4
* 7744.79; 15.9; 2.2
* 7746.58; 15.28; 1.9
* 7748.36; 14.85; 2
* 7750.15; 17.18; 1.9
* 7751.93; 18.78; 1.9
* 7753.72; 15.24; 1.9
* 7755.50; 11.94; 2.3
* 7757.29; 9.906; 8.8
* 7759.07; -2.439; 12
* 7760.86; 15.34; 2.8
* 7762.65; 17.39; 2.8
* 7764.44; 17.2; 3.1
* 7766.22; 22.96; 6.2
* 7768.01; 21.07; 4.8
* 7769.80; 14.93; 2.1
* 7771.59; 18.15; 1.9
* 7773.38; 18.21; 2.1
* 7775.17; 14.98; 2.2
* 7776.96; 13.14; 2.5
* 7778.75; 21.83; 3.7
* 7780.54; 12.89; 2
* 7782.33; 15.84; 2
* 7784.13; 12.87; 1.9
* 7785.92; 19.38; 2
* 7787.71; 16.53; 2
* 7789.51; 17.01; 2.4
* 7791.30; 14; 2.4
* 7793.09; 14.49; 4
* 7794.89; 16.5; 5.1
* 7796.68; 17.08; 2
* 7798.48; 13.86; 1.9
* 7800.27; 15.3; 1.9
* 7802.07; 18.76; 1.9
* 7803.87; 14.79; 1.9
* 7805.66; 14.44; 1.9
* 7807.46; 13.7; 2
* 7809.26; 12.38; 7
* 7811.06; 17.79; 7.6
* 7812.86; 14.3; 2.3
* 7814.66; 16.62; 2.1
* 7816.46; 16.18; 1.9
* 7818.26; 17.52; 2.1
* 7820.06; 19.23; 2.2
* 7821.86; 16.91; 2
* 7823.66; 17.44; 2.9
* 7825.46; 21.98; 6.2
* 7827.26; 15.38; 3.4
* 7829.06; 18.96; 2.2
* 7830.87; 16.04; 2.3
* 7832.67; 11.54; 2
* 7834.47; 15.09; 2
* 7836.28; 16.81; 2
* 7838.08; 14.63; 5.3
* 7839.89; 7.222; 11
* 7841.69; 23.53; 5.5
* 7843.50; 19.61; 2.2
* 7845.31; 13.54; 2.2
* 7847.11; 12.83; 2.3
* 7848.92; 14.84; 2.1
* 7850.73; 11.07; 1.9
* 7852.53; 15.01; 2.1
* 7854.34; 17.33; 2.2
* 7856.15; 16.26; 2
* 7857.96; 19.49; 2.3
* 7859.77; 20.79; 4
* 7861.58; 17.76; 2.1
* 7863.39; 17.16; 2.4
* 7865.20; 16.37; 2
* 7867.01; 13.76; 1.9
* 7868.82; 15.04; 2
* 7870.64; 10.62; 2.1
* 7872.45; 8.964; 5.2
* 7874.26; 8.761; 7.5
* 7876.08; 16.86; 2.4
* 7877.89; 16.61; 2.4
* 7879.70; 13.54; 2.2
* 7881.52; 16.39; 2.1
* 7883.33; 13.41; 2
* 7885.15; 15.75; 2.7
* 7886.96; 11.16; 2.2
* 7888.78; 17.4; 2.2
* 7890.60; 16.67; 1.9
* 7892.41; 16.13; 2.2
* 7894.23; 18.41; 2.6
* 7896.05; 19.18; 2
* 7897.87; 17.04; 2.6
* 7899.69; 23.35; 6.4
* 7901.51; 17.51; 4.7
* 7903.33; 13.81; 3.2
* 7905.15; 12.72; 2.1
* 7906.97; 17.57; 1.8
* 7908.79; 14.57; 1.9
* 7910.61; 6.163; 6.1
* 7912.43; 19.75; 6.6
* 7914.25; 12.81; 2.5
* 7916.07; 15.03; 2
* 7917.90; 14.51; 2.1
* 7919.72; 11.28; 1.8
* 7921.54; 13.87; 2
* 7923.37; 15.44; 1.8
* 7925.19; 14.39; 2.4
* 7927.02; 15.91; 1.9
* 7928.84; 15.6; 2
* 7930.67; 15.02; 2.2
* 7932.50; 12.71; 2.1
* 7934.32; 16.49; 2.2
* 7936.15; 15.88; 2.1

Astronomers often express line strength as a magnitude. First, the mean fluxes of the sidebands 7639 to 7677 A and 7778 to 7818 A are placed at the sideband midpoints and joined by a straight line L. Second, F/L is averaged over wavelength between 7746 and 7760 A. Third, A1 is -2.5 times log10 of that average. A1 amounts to 0.25 mag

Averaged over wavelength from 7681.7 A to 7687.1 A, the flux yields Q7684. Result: 17.9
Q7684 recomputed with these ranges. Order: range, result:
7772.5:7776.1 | 16.6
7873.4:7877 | 12.9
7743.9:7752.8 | 16.4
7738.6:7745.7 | 15.4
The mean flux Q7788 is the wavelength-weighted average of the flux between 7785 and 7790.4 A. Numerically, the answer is 17.6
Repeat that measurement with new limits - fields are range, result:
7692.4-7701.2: 15.6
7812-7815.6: 15.5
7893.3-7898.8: 18.2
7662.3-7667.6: 15.1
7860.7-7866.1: 17.1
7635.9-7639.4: 19.3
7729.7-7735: 17.2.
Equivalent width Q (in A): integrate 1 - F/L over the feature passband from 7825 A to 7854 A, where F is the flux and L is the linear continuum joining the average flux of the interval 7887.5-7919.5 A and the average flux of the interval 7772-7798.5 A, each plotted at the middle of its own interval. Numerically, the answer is 0.9 A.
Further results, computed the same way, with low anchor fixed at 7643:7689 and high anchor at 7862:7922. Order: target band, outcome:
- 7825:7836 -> -0.8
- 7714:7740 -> -1.8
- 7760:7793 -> -2.9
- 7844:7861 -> -0.8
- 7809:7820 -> -0.7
